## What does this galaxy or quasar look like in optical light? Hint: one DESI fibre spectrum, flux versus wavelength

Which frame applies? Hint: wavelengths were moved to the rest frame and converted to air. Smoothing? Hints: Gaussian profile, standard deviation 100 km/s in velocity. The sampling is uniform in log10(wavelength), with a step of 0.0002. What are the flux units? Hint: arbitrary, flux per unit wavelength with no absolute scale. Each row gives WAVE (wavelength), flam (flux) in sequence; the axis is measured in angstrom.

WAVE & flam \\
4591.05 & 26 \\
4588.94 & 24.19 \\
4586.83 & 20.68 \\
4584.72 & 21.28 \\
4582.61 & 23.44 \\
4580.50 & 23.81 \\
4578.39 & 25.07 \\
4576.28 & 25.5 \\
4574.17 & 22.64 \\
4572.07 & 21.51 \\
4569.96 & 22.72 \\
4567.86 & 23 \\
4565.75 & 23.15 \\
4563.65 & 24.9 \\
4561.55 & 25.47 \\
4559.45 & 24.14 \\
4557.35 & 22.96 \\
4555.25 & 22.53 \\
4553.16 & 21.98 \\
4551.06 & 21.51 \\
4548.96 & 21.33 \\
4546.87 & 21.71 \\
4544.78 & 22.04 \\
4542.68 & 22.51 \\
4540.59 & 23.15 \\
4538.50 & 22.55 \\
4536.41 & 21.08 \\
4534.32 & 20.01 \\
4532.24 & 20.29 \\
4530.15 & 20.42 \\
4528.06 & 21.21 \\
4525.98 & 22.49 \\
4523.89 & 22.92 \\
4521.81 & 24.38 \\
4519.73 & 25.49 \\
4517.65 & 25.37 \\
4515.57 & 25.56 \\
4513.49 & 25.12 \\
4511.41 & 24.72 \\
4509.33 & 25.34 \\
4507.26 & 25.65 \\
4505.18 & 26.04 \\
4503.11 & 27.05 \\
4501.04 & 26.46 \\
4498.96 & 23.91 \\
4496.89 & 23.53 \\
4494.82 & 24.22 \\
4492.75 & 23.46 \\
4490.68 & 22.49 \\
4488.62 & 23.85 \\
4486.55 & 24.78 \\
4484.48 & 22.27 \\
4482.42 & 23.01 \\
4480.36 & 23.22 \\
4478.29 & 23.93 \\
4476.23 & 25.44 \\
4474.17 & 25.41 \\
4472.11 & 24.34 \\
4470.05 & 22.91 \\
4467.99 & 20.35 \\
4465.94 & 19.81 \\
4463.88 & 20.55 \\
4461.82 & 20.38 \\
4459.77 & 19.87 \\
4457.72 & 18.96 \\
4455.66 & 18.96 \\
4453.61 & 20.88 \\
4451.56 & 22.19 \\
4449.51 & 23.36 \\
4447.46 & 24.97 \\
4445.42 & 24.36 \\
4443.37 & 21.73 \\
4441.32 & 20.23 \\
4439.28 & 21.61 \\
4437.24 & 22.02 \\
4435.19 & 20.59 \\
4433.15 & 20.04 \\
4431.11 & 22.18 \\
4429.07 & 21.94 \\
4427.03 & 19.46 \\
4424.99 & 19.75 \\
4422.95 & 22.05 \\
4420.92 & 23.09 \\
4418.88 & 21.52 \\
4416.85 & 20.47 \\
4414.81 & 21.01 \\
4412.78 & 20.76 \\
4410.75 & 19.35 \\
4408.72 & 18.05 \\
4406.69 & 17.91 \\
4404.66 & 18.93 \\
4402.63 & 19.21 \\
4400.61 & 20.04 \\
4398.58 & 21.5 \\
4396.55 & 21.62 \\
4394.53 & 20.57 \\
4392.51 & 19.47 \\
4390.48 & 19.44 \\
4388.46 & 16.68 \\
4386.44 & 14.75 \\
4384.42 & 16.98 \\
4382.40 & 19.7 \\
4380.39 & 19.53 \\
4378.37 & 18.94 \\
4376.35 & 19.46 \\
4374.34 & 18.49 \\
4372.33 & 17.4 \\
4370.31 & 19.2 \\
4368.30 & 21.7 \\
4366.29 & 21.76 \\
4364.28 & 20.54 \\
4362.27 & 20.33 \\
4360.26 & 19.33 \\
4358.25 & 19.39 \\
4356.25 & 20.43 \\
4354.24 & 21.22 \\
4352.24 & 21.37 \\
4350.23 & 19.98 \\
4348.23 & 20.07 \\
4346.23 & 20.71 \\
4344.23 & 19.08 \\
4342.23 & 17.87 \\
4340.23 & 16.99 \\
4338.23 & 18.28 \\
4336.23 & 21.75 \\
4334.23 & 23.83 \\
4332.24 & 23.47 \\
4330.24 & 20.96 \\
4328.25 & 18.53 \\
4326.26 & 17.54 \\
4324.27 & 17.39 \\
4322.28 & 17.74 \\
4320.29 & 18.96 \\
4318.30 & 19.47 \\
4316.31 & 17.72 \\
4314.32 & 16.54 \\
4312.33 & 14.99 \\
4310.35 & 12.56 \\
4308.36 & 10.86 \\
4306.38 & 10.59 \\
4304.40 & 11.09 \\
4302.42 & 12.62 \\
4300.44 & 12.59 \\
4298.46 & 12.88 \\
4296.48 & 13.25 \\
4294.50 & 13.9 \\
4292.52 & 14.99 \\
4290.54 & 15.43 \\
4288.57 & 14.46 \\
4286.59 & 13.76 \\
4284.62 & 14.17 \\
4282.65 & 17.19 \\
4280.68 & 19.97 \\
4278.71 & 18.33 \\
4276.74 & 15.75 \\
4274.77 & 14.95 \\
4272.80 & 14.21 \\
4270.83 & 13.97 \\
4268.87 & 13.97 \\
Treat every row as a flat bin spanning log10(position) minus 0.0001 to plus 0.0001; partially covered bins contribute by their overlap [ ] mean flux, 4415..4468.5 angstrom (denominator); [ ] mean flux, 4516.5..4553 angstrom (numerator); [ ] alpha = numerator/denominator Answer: 1.05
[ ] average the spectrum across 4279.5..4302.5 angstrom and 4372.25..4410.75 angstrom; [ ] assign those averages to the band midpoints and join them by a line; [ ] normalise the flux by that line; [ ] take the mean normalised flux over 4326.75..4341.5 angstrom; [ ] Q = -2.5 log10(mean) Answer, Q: -0.23 mag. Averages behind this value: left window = 14.7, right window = 18.9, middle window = 20.4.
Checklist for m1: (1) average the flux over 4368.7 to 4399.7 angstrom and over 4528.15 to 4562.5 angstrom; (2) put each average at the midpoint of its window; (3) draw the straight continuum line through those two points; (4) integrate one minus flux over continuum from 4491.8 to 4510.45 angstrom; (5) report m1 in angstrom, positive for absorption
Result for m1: -3.4 angstrom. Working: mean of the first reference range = 19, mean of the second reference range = 22.1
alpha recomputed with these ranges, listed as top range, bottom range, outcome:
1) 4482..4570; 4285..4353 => 1.39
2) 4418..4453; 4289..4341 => 1.34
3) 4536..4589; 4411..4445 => 1.08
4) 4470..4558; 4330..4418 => 1.19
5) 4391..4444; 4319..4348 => 1.05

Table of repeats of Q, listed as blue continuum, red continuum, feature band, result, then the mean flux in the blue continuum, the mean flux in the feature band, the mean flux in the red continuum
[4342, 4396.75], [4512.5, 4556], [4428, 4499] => -0.05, 19.5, 22.3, 22.6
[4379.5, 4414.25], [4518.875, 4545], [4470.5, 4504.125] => -0.14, 19.1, 24.2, 22.2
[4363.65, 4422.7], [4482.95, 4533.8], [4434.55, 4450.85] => -0.04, 19.6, 22.4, 24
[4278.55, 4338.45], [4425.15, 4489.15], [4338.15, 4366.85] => -0.11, 16.3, 19.8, 22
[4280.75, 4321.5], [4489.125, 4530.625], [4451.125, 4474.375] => 0.06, 14.5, 21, 24.3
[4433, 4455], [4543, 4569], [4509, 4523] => -0.12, 22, 25.1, 22.9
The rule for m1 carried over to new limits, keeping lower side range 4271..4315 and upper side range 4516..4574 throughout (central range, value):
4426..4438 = -1.3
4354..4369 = -3.6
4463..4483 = -2.6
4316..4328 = -2.3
